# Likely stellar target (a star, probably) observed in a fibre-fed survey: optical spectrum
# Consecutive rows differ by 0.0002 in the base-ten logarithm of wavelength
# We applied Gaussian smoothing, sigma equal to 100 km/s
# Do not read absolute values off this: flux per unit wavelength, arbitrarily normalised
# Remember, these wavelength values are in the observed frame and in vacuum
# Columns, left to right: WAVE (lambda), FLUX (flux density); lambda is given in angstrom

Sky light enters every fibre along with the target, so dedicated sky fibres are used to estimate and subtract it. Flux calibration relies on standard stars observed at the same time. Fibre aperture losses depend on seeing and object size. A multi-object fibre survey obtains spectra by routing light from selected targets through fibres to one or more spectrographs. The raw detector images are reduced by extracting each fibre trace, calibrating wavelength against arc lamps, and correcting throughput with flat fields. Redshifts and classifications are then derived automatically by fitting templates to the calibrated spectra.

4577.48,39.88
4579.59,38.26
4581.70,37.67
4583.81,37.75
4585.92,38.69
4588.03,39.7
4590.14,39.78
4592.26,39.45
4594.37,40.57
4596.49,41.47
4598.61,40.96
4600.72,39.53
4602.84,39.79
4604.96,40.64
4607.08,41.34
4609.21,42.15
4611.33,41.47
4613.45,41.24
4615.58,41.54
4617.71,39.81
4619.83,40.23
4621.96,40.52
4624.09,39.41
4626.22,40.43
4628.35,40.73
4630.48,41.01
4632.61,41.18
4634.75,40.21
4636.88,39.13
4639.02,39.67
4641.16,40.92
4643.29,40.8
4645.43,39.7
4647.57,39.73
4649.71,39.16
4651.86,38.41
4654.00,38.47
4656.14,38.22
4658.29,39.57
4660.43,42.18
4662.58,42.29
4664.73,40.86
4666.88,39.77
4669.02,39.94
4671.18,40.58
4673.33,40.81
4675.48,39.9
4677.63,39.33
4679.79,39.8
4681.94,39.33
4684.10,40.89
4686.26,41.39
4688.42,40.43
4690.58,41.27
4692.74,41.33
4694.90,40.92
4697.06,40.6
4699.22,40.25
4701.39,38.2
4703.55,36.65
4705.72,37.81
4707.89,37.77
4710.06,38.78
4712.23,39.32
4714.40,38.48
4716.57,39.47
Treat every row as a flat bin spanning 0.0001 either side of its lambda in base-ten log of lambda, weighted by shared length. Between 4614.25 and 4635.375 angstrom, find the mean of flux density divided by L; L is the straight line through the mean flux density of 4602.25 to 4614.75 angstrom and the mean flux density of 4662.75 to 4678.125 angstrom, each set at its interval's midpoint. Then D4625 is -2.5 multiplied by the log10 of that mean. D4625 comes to 0.01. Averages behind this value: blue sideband 41.1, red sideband 40.3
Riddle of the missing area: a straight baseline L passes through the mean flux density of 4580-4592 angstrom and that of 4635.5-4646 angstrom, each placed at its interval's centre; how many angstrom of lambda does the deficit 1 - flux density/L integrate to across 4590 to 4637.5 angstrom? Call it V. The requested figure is -1.4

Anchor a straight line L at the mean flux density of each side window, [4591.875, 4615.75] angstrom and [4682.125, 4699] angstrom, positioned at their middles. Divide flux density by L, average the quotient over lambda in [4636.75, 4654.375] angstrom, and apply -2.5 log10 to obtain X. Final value 0.03 mag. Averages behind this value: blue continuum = 40.9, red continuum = 40.9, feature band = 39.6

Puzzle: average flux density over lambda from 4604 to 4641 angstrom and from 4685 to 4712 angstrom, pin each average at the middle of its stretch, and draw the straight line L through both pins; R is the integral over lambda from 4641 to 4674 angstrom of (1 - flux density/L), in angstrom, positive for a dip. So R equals 0.1 angstrom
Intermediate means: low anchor 40.6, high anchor 39.6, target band 40.1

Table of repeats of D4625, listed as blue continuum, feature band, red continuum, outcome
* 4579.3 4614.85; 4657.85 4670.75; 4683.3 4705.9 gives -0.02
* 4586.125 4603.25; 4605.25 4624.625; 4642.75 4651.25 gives -0.03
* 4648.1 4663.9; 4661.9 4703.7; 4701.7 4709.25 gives -0.05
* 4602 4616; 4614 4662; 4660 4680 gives 0.02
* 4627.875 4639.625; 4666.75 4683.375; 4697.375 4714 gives -0.02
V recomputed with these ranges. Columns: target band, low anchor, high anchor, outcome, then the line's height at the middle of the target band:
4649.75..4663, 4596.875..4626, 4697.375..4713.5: 0.0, 39.6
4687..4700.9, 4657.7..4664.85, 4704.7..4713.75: -0.5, 39.4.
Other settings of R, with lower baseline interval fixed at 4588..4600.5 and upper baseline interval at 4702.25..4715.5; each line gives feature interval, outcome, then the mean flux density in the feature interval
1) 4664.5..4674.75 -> -0.4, 40.3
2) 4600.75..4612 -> -0.2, 40.9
